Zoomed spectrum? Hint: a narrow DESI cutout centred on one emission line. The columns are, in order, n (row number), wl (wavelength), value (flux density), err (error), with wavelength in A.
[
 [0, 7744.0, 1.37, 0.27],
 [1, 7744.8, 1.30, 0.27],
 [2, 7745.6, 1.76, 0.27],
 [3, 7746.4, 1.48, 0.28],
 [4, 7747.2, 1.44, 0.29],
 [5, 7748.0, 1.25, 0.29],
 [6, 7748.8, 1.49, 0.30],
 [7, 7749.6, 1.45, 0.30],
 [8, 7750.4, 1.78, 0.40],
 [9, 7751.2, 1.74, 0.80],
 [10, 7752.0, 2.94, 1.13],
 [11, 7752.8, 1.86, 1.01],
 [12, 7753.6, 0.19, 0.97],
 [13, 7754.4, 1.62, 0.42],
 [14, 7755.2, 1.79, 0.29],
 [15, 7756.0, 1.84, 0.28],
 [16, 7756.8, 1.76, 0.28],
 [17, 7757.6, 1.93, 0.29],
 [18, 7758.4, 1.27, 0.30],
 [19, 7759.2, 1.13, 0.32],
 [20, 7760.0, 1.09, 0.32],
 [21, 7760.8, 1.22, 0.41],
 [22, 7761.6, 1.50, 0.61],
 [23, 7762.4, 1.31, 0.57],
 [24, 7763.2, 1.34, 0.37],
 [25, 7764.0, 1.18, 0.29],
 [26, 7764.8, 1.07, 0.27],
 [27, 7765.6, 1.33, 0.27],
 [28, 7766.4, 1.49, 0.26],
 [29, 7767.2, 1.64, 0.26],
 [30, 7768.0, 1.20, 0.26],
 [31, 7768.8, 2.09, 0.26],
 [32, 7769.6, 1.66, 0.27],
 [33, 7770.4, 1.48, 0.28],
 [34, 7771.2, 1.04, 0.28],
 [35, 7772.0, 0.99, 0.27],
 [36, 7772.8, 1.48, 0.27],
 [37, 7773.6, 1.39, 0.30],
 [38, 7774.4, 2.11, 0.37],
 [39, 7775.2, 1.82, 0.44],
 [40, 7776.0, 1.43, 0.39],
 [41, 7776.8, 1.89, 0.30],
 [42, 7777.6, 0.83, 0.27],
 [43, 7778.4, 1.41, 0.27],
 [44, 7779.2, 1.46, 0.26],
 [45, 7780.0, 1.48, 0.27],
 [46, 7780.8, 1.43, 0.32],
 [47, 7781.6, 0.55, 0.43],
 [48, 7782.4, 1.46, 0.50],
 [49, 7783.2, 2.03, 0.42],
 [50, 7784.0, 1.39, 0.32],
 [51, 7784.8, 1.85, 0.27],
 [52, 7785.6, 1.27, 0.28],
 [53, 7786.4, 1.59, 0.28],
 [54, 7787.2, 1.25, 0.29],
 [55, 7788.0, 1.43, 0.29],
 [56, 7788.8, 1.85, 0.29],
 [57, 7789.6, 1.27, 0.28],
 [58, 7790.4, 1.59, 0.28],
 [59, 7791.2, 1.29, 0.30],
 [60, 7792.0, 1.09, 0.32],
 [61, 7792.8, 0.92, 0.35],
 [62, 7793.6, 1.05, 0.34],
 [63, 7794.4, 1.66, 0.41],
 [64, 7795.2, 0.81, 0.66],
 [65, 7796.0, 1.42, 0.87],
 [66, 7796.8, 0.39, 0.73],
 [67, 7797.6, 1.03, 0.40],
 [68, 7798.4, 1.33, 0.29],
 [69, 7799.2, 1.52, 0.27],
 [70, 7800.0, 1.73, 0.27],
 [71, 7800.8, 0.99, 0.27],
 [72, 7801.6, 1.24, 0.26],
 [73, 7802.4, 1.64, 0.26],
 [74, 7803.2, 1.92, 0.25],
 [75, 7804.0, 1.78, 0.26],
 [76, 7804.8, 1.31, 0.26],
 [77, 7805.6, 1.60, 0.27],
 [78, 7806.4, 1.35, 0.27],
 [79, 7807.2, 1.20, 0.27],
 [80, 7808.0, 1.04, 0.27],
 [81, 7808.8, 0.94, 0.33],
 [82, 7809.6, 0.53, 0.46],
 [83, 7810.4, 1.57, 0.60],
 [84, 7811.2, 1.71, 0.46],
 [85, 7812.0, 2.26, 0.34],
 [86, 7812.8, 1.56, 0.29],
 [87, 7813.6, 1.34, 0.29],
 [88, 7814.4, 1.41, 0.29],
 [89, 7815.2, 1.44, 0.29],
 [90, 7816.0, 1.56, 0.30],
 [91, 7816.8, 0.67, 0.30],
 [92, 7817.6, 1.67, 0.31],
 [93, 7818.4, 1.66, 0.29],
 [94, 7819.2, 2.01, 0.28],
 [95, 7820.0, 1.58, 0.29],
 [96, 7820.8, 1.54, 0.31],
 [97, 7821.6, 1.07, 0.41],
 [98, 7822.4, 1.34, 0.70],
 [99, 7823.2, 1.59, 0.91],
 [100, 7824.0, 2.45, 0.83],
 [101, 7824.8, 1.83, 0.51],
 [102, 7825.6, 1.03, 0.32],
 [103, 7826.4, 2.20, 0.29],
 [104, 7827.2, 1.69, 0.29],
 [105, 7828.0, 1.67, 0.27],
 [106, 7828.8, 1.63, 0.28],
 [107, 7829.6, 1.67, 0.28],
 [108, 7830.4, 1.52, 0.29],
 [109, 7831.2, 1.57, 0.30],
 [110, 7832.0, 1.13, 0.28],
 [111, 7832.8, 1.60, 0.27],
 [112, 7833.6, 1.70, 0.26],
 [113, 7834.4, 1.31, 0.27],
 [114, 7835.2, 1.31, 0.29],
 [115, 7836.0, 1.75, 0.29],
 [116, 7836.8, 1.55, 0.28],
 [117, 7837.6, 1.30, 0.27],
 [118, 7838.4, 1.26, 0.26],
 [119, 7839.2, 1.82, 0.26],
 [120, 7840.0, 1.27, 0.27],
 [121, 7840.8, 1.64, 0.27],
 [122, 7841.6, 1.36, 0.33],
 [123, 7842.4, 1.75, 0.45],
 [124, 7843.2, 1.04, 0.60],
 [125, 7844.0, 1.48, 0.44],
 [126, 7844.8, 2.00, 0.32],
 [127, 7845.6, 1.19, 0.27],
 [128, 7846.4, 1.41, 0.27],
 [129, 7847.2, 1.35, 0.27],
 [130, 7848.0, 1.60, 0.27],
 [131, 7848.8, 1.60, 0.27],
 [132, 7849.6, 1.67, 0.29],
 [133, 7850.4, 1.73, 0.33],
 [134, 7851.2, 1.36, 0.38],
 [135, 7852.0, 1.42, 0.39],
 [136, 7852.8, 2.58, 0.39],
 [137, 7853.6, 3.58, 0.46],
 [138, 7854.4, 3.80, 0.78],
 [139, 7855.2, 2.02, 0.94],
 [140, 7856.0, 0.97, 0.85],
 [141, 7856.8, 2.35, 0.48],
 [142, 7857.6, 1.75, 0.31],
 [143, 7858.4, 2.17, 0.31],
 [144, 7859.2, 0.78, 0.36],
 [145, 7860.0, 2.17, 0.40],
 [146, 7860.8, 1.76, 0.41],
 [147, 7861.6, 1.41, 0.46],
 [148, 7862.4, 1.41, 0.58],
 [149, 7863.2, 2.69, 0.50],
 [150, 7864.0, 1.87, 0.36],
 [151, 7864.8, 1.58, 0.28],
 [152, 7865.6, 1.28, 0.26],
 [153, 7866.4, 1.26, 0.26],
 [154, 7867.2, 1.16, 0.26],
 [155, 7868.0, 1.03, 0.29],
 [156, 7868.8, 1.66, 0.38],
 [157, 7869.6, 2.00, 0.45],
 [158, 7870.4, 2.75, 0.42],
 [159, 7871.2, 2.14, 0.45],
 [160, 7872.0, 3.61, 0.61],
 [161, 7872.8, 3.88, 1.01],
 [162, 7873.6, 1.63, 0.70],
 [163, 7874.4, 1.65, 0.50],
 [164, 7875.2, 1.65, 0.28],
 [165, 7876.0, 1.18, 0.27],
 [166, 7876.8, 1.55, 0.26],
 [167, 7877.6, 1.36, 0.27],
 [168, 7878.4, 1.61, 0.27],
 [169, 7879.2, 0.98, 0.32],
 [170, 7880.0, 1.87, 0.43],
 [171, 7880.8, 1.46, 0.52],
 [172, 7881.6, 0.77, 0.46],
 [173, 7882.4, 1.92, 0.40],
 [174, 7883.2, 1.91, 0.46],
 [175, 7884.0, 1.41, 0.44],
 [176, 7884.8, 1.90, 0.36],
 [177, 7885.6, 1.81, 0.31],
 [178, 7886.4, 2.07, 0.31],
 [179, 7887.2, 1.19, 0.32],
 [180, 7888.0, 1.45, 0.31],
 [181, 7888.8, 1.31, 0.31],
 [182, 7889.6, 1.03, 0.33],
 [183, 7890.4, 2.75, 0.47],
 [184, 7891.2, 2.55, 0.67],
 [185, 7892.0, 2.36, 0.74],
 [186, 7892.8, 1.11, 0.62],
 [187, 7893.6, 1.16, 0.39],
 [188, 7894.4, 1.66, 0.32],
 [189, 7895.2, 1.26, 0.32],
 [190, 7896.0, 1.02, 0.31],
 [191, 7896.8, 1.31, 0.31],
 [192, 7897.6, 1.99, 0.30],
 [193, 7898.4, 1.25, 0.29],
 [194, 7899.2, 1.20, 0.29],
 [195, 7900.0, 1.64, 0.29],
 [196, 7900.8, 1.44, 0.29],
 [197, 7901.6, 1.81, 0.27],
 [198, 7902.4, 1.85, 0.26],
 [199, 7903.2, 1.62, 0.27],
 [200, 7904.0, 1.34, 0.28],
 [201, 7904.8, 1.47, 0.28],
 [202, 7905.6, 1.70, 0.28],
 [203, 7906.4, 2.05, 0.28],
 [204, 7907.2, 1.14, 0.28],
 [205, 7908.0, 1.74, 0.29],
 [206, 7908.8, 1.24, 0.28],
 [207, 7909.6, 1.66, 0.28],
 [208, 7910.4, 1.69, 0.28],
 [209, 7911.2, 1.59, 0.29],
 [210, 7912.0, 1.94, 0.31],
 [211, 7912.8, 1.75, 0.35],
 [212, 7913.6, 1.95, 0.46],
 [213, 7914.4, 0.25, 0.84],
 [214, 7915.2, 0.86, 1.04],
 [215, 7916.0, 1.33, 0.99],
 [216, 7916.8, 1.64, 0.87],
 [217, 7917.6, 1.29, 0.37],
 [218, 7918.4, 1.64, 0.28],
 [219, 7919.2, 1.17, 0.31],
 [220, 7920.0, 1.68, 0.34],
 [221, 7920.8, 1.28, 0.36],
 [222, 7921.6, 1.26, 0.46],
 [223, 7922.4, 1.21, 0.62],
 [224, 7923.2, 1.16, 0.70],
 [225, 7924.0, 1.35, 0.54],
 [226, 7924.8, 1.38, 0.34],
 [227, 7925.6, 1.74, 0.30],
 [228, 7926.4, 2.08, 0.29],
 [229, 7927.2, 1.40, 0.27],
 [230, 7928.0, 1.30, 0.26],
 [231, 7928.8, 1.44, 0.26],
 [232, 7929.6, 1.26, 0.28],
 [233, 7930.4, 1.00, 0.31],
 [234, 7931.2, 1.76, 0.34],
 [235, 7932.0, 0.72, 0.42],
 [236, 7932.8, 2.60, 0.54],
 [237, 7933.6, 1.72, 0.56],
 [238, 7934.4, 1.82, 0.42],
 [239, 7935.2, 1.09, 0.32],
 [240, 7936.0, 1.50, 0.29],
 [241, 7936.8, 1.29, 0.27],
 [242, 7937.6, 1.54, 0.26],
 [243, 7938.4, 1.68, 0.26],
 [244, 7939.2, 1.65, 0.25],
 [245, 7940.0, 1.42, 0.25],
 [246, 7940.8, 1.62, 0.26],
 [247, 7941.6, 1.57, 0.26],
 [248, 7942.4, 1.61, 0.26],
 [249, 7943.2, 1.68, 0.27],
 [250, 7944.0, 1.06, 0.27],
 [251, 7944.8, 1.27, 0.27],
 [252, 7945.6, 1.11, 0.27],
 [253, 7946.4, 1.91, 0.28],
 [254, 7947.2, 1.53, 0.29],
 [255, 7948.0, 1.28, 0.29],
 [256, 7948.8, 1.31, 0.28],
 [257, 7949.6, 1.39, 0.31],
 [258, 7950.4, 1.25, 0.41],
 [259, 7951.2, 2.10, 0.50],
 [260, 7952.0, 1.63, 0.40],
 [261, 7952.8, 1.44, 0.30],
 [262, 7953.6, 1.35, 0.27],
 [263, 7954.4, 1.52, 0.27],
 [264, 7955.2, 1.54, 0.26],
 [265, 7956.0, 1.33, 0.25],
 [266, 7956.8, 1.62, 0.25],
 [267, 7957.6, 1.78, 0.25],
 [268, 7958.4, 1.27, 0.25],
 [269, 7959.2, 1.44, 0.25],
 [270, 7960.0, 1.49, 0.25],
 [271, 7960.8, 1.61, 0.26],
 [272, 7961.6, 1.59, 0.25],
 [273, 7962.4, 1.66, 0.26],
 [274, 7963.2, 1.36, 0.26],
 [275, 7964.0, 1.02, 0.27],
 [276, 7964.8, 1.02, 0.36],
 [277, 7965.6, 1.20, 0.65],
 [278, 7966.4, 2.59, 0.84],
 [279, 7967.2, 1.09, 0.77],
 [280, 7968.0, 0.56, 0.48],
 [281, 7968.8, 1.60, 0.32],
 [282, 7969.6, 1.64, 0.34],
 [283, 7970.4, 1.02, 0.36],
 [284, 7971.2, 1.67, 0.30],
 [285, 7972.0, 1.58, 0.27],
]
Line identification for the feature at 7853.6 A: [S II]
